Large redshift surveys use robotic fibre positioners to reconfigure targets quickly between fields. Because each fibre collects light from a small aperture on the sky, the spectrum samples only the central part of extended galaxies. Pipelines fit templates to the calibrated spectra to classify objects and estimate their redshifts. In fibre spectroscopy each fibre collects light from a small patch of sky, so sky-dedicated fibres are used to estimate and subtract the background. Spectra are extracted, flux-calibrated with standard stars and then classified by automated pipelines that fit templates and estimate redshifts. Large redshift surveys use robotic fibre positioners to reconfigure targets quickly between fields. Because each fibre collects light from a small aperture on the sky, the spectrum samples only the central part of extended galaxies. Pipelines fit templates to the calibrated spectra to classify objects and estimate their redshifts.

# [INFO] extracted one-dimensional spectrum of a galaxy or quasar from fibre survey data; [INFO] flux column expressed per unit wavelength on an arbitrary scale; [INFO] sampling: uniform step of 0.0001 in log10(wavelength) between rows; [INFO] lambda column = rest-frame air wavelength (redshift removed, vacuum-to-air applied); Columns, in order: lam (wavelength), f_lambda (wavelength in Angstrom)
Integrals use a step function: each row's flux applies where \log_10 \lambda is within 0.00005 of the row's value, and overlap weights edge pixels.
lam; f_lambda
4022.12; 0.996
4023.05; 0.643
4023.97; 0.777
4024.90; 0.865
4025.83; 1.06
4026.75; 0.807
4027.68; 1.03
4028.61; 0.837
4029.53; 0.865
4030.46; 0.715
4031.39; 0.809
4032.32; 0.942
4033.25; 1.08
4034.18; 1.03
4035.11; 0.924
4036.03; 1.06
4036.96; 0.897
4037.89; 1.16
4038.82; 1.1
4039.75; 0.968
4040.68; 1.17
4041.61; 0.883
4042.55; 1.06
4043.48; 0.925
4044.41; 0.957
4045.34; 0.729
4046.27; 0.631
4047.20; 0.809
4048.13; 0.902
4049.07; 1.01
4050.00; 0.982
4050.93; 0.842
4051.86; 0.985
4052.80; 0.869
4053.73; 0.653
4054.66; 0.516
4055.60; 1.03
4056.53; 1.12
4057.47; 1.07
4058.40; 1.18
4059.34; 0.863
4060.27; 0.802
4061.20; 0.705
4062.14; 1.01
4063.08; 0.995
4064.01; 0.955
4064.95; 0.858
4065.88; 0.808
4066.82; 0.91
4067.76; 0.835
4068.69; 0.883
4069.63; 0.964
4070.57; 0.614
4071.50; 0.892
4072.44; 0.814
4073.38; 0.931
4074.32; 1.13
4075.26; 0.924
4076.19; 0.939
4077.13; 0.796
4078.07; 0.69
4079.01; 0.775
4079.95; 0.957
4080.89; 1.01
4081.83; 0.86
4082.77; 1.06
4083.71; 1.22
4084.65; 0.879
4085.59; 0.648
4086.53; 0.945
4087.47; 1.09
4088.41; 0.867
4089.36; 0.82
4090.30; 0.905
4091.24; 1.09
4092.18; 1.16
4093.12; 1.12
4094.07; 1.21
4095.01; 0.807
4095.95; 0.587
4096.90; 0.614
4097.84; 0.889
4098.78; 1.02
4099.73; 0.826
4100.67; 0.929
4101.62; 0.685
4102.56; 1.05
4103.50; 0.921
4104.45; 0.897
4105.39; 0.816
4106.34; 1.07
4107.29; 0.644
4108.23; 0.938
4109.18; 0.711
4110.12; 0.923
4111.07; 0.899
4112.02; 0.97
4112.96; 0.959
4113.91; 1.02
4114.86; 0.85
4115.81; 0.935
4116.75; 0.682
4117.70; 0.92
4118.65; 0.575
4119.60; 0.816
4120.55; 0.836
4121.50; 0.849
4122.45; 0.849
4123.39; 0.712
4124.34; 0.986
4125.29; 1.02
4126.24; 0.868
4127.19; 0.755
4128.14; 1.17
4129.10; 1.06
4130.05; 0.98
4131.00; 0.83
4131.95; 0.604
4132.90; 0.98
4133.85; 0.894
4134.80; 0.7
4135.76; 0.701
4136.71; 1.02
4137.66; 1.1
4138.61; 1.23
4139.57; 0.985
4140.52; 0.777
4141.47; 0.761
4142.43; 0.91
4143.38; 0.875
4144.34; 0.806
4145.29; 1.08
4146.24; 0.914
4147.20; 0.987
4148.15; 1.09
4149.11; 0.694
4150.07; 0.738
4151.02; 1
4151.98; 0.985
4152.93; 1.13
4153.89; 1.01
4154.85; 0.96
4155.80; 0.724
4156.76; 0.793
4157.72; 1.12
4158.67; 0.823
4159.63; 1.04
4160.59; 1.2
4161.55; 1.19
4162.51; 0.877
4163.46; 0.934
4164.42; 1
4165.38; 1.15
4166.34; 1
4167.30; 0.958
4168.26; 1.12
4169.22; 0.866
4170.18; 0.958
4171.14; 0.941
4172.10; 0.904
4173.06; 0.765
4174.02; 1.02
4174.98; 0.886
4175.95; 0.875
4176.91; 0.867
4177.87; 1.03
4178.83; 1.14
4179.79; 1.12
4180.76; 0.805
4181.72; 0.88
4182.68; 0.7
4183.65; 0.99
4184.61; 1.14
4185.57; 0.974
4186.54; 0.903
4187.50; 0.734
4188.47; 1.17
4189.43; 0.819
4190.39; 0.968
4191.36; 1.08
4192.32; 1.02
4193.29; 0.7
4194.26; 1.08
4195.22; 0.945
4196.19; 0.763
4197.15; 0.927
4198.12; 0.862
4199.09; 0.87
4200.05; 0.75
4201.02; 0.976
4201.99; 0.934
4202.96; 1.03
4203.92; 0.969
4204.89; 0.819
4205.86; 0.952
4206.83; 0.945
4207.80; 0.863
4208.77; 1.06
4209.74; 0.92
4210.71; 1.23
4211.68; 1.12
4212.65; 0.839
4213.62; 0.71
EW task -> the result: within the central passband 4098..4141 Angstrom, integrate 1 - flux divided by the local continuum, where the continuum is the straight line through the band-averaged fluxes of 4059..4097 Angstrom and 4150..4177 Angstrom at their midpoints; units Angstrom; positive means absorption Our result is 2.1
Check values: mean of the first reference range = 0.904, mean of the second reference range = 0.965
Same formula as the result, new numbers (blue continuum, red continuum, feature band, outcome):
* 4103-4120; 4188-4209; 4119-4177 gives -2.39 Angstrom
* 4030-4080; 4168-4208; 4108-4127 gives 1.13 Angstrom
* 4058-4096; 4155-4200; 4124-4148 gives 0.34 Angstrom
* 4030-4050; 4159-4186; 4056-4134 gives 4.58 Angstrom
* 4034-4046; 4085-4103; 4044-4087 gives 2.57 Angstrom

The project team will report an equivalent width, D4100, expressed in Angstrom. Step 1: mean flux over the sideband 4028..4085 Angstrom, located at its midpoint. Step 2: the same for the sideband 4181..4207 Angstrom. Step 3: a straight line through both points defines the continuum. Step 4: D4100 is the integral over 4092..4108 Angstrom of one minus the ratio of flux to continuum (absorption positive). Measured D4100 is 0.4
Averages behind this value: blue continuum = 0.915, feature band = 0.893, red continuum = 0.921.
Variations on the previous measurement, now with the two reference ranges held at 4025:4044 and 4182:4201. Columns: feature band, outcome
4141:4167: -0.77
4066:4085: 0.98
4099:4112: 0.91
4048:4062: 0.78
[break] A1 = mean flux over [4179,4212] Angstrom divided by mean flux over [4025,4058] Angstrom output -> 1.02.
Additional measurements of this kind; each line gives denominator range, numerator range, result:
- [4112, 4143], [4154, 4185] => 1.08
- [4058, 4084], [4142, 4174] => 1.06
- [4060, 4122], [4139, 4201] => 1.06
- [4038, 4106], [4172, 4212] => 1.03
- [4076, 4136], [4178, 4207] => 1.05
